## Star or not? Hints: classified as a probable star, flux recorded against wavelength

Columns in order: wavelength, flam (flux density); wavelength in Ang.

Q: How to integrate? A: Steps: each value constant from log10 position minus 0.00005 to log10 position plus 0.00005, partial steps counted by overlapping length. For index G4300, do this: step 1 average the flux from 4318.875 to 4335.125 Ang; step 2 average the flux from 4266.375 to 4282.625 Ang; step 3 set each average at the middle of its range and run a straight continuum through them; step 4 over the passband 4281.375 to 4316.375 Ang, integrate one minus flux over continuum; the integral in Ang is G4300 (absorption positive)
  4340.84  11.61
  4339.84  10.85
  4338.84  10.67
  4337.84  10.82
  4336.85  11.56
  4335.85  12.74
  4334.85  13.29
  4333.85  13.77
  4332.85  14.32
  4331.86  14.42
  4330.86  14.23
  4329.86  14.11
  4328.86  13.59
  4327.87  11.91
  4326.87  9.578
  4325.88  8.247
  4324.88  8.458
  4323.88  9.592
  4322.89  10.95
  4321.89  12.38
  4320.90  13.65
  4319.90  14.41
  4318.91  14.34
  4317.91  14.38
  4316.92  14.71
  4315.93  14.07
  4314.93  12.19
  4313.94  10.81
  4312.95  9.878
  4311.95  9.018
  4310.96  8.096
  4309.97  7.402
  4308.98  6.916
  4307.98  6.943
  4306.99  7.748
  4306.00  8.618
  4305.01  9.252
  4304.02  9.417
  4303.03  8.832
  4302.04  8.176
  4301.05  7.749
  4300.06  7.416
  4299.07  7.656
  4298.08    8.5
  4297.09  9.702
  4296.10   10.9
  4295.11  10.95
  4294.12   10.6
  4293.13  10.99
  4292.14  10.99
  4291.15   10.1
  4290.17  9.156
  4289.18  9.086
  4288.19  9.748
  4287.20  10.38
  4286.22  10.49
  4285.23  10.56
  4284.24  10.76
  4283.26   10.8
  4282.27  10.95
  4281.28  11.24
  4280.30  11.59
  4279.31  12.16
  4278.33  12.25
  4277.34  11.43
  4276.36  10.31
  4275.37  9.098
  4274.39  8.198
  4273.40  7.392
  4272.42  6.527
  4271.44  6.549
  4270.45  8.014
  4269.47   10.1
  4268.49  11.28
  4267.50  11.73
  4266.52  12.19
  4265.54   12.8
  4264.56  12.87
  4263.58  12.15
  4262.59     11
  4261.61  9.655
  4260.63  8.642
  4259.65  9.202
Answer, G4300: 4.7 Ang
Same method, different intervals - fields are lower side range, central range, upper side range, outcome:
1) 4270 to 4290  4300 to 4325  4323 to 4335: 2.4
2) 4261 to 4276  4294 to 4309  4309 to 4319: 2.9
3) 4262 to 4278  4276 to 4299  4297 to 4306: -3.3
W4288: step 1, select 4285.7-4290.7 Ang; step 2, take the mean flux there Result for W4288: 9.79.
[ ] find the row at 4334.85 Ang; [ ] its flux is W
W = 13.29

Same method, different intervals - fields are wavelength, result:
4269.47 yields 10.1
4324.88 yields 8.458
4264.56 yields 12.87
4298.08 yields 8.5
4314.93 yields 12.19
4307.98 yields 6.943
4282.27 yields 10.95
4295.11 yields 10.95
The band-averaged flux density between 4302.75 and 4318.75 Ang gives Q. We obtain 10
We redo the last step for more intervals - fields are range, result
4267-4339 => 10.5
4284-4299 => 10.1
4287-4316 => 9.29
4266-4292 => 10.1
